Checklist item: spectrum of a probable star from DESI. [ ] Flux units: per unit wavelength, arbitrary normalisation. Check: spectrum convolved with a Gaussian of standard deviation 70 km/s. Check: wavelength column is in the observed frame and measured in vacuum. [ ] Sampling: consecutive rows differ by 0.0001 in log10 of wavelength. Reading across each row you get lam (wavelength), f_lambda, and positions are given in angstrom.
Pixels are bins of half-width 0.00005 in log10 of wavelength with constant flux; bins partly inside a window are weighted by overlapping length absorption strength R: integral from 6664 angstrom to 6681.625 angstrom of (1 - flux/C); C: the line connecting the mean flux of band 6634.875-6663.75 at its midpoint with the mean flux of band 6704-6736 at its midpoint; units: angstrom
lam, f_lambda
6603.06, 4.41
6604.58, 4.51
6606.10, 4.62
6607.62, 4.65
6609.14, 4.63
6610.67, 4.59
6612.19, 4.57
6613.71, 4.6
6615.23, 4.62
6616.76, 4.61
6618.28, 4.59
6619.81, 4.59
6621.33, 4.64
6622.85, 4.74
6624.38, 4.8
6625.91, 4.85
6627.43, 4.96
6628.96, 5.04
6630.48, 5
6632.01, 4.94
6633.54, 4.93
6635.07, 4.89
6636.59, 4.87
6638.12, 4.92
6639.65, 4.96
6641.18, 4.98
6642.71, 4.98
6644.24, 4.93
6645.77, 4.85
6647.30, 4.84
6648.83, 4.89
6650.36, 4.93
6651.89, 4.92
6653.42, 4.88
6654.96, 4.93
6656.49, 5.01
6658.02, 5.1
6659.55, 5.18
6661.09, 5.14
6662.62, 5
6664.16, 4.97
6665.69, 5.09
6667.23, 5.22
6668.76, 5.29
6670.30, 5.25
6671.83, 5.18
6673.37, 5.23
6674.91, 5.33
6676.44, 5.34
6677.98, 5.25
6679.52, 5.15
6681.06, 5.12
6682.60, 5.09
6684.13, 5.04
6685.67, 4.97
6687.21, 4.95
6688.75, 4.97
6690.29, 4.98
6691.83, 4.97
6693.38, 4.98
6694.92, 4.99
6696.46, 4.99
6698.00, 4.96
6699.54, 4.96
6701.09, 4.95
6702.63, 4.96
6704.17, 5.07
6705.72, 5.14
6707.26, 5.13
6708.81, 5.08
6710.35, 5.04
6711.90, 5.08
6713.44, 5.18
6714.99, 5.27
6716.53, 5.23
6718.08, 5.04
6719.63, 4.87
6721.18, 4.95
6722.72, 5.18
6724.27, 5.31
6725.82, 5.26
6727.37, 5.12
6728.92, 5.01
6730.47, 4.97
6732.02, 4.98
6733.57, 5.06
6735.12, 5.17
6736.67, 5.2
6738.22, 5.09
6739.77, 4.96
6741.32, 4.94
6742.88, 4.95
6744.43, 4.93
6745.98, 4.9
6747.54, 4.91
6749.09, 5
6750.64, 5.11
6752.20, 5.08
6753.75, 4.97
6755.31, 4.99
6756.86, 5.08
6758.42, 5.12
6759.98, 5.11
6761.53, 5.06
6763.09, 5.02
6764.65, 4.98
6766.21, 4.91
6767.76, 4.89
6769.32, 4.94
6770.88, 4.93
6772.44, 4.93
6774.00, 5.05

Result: -0.72 angstrom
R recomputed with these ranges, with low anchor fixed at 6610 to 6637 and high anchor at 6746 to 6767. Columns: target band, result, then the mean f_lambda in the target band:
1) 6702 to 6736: -1.0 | 5.1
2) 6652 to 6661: -0.4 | 5.02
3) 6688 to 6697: -0.1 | 4.98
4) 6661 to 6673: -0.7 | 5.15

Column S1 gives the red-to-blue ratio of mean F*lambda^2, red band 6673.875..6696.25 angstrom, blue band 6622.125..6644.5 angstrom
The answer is 1.05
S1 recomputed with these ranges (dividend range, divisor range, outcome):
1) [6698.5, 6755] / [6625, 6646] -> 1.05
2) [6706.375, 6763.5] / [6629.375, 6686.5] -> 1.03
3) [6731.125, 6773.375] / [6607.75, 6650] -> 1.08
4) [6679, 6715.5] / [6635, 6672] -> 1.02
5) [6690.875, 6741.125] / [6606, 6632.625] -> 1.10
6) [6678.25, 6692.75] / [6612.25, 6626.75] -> 1.10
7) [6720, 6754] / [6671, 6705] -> 1.01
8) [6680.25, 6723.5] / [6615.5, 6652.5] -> 1.06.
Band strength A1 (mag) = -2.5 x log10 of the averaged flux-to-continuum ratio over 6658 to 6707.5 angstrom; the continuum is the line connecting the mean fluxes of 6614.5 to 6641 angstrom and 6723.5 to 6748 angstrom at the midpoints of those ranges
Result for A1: -0.03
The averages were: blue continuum 4.82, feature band 5.09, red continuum 5.05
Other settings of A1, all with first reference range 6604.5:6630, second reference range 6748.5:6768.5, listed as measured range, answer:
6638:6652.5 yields -0.04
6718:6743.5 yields -0.02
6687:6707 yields -0.02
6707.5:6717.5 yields -0.05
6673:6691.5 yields -0.06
